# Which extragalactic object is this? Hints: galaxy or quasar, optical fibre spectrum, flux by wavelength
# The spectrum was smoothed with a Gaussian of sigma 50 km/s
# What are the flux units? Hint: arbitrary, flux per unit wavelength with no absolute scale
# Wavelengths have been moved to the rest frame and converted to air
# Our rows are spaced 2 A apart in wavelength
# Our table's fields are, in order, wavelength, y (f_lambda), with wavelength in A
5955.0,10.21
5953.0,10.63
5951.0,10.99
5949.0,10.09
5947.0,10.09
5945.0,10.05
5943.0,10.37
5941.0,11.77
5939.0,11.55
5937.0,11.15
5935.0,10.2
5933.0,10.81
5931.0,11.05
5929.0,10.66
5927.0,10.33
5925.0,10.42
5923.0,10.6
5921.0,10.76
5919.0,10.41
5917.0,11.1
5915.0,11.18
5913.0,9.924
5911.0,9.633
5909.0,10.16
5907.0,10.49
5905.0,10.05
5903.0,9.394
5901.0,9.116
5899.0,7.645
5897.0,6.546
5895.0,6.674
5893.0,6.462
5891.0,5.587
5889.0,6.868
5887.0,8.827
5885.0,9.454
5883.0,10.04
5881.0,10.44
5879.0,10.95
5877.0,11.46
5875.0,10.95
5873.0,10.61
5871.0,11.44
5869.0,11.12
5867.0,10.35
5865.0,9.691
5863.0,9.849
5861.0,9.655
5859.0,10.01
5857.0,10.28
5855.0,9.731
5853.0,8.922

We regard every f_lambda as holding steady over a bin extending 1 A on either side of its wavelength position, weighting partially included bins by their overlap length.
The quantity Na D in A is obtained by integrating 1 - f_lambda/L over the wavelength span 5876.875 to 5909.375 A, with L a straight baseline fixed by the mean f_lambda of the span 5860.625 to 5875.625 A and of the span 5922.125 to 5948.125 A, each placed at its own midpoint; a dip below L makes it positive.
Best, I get 5.6 A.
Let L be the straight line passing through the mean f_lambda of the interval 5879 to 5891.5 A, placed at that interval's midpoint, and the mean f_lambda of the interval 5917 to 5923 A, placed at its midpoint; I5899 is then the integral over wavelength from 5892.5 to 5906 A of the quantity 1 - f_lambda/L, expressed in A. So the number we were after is 2.21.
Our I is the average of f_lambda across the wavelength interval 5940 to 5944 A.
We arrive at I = 11.1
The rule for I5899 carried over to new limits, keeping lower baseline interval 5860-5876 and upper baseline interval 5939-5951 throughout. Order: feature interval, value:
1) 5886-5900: 4.75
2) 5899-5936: 0.98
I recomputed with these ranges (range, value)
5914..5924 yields 10.8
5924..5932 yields 10.6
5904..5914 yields 10.1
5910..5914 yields 9.78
